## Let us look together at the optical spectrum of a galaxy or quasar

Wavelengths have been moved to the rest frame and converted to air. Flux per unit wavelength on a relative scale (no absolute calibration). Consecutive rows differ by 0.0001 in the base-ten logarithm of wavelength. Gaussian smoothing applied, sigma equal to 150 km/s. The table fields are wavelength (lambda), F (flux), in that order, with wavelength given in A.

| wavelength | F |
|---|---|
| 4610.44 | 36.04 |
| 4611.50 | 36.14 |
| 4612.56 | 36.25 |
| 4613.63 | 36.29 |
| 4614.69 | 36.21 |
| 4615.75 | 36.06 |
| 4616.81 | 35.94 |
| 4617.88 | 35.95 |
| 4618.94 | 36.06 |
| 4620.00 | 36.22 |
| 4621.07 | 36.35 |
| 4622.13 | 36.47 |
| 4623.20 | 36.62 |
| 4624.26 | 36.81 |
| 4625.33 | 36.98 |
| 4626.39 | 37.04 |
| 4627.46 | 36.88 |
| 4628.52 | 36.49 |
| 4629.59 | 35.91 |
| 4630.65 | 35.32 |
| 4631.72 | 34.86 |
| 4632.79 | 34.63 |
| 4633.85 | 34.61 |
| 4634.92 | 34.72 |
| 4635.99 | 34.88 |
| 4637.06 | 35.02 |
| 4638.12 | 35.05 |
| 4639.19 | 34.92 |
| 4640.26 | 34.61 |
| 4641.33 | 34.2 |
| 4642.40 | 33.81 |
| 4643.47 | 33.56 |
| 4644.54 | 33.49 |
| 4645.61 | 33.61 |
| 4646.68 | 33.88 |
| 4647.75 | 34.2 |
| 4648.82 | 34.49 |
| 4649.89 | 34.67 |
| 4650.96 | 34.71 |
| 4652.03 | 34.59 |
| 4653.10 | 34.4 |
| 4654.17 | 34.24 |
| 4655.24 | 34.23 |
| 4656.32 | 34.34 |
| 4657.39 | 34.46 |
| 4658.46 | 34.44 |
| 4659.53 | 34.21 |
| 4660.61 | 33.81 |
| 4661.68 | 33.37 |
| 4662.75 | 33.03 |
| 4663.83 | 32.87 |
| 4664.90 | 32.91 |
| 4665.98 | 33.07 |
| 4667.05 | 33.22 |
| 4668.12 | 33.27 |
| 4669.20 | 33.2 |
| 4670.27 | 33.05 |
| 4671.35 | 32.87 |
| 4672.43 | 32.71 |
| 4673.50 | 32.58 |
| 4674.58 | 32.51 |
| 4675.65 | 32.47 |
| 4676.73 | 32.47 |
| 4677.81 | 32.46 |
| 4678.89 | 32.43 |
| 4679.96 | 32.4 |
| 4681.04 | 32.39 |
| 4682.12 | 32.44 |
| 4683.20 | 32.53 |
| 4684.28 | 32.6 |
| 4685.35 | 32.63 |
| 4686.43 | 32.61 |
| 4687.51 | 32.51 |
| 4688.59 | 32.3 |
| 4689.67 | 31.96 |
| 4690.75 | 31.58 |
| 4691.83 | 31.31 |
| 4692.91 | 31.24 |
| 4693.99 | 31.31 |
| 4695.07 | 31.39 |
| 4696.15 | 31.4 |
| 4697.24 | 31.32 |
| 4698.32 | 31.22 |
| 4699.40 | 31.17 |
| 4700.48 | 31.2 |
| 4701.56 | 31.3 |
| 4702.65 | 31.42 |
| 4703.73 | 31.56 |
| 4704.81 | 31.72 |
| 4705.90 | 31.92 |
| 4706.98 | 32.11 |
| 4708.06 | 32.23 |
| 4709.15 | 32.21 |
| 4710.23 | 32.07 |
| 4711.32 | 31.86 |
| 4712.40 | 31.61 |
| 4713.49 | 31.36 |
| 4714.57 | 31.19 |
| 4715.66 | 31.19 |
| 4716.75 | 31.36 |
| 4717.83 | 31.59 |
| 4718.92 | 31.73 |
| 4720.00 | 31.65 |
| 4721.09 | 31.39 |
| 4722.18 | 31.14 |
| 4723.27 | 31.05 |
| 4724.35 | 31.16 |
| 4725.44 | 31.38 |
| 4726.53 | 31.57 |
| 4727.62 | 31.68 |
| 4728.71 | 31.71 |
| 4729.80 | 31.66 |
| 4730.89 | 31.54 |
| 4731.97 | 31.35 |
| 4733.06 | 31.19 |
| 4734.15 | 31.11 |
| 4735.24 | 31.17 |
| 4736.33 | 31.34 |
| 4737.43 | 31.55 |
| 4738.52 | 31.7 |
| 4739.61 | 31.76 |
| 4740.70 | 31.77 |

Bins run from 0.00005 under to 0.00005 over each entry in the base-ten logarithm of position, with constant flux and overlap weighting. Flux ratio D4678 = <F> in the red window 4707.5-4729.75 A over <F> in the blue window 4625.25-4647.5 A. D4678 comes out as 0.90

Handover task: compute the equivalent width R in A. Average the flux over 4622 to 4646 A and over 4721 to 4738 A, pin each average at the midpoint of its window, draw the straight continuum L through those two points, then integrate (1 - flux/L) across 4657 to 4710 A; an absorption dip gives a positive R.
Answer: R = 1.3 A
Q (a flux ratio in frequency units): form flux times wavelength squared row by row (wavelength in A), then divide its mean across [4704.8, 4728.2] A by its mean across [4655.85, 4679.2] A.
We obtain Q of 0.97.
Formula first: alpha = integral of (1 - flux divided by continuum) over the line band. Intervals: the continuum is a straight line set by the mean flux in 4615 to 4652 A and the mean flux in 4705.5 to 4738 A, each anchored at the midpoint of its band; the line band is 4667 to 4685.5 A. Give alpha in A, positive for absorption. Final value 0.4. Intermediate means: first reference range 35.3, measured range 32.7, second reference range 31.5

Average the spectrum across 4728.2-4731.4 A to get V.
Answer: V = 31.6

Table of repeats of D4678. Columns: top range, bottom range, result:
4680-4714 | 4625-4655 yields 0.91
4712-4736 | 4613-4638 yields 0.87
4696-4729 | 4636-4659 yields 0.92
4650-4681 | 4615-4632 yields 0.92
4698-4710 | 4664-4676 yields 0.96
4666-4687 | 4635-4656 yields 0.95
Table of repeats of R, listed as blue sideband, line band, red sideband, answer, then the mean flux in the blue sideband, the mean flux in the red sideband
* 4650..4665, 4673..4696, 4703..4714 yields 0.5 A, 34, 31.9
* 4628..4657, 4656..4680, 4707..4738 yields 0.3 A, 34.6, 31.5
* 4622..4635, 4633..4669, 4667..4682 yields 0.3 A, 36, 32.7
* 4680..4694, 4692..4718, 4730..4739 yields 0.3 A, 32.1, 31.4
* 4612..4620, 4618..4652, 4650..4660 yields 0.1 A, 36.1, 34.4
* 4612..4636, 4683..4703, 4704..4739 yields 0.7 A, 36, 31.5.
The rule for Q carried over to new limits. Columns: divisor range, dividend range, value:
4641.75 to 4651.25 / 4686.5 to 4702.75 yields 0.95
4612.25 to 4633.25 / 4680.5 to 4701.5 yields 0.91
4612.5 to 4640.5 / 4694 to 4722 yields 0.91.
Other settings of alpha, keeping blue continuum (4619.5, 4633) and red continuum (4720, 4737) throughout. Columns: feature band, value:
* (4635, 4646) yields 0.4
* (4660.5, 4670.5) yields 0.3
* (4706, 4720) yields 0.2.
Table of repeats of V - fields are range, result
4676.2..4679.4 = 32.4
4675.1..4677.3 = 32.5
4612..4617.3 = 36.2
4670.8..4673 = 32.7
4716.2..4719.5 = 31.6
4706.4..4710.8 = 32.2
